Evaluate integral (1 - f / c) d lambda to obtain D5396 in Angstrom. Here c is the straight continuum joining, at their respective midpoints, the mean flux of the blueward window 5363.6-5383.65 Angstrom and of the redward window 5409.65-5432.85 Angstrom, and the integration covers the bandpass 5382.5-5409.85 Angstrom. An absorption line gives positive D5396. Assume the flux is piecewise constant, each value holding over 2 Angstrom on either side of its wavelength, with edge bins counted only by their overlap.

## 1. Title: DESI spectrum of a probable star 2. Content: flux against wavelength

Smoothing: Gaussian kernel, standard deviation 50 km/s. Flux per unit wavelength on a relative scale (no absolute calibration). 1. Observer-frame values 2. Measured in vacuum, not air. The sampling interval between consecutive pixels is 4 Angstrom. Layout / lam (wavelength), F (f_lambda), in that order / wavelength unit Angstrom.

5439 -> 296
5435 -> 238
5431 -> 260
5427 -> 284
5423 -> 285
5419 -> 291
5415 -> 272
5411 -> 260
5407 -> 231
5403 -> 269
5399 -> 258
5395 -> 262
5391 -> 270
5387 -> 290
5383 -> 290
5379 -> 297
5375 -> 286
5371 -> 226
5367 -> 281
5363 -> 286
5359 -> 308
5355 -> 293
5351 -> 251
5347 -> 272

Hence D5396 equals 1.0 Angstrom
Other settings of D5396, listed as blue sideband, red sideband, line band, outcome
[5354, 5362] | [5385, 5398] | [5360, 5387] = 0.7 Angstrom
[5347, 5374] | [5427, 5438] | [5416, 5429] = -1.2 Angstrom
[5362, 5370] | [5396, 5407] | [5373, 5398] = -1.5 Angstrom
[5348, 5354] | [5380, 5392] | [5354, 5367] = -1.2 Angstrom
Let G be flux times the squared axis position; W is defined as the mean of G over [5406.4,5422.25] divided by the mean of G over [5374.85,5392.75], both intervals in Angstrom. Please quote 0.95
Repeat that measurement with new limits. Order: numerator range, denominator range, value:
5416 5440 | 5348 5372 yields 1.02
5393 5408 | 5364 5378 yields 0.97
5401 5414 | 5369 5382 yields 0.95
